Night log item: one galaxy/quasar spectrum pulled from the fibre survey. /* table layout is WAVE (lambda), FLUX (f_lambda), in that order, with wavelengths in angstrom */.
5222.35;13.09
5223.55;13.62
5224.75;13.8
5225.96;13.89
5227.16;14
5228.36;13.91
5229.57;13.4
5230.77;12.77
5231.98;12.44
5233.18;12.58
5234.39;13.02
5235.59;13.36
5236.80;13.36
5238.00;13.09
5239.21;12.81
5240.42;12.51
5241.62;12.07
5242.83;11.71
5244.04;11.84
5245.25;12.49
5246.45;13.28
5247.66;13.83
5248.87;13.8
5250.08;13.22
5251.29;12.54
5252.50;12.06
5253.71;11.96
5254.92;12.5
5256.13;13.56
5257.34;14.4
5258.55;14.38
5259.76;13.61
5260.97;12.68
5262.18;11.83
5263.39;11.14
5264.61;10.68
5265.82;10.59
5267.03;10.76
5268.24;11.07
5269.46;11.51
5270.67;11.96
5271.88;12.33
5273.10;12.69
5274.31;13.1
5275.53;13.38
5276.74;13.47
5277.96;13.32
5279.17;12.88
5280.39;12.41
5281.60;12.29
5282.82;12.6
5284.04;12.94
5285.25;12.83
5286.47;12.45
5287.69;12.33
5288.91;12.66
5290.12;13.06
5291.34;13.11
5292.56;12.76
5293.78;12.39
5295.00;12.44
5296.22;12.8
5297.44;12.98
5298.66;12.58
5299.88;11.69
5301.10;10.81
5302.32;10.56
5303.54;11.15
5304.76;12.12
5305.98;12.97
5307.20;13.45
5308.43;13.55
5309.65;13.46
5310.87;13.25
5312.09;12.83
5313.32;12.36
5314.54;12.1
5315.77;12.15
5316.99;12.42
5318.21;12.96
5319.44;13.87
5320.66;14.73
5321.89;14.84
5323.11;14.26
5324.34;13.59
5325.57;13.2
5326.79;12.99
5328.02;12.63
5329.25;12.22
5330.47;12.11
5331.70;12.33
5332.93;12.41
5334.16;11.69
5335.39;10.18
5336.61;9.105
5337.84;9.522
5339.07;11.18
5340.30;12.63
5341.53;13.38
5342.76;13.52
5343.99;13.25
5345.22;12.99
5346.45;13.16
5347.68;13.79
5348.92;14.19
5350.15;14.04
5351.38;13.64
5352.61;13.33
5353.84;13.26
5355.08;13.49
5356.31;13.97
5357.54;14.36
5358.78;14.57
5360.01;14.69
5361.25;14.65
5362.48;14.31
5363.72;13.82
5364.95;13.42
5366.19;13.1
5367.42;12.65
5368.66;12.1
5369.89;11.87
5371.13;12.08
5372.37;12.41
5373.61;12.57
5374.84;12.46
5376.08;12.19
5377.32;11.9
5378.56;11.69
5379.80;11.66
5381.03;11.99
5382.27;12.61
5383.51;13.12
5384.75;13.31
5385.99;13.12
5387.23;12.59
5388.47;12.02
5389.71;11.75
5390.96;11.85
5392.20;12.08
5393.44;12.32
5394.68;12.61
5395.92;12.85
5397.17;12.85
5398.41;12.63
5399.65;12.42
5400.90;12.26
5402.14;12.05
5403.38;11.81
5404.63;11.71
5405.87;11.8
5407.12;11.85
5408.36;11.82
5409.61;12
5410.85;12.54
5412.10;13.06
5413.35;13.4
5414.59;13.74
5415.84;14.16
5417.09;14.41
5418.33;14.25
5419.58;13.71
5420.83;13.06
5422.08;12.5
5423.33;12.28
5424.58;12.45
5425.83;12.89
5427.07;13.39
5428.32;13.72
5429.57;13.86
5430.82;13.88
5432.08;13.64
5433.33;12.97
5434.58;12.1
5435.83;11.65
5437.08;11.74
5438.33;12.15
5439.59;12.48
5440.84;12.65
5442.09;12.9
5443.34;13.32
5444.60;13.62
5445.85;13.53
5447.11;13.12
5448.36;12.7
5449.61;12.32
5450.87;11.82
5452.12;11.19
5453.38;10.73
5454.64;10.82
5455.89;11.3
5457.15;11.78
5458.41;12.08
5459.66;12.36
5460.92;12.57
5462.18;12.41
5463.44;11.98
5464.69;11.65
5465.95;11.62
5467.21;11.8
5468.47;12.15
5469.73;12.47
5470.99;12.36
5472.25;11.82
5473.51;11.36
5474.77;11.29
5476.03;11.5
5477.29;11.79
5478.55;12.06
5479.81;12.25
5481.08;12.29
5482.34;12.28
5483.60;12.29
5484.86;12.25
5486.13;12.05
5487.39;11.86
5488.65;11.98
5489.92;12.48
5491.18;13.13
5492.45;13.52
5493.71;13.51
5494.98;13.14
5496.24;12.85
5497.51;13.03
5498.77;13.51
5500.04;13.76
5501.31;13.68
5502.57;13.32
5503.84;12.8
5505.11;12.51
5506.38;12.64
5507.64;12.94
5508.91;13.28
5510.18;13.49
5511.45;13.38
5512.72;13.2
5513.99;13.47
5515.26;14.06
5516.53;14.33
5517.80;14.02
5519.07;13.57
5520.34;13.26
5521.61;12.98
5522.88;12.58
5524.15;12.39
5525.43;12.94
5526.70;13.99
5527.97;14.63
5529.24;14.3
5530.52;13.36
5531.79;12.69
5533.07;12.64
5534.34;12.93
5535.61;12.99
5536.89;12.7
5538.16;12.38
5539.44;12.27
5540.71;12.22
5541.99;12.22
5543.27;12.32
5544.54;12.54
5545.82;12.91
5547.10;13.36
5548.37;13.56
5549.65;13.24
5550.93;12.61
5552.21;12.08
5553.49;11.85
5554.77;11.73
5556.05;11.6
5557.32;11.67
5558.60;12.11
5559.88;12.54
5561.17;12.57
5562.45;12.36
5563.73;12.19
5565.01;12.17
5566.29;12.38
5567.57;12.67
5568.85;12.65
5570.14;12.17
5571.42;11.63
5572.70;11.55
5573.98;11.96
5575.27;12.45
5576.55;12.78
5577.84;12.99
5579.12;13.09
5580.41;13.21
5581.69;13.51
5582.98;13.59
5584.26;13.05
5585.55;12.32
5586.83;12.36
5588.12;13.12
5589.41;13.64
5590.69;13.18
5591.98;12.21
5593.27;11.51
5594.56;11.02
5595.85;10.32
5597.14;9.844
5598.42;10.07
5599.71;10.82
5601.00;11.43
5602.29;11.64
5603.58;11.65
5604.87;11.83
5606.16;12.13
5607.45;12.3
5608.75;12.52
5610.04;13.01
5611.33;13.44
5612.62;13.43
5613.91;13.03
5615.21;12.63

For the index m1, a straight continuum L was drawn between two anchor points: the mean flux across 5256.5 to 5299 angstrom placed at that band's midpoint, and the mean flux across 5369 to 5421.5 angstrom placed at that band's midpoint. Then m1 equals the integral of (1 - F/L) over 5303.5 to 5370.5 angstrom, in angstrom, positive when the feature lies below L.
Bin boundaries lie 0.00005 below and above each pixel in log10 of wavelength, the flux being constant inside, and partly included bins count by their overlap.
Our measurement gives -2.5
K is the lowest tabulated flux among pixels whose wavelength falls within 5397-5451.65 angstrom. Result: 11.65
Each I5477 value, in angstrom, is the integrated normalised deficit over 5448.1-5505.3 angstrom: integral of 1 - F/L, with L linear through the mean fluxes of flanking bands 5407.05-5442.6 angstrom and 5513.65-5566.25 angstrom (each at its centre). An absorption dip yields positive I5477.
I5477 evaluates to 2.8 angstrom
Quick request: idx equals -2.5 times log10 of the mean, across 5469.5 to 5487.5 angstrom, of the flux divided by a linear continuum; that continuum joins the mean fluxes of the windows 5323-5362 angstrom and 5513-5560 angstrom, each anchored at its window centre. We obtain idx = 0.080 mag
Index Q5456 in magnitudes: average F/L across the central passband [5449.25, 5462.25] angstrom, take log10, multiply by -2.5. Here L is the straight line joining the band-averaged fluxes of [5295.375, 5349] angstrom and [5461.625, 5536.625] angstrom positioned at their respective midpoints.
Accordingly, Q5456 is 0.09 mag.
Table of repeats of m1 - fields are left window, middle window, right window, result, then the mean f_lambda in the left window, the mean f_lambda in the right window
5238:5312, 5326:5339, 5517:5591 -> 1.1 angstrom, 12.5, 12.7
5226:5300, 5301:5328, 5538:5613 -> -0.7 angstrom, 12.7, 12.3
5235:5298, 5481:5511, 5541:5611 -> -1.3 angstrom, 12.6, 12.3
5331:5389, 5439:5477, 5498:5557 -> 2.3 angstrom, 12.8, 13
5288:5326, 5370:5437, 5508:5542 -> 1.8 angstrom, 12.8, 13.2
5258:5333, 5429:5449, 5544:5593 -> -0.5 angstrom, 12.6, 12.6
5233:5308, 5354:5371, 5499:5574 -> -1.2 angstrom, 12.5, 12.8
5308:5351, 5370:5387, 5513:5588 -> 0.5 angstrom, 12.8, 12.8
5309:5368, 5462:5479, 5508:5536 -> 1.8 angstrom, 13.1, 13.4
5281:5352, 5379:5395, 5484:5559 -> 0.5 angstrom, 12.6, 12.9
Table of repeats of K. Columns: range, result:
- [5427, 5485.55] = 10.73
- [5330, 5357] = 9.105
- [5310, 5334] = 12.1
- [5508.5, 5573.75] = 11.55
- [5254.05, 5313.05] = 10.56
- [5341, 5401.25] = 11.66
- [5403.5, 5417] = 11.71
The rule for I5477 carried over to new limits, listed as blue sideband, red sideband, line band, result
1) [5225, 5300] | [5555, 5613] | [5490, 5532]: -3.4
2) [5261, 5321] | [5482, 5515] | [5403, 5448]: -0.4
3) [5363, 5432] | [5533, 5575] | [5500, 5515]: -0.9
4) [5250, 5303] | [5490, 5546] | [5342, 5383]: -1.5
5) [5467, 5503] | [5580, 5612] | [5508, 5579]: -2.7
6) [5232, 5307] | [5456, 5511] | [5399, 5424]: -0.5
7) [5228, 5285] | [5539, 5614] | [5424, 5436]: -0.6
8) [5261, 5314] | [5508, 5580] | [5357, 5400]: -0.8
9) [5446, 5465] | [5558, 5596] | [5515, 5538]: -2.0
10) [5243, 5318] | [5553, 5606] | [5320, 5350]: -0.6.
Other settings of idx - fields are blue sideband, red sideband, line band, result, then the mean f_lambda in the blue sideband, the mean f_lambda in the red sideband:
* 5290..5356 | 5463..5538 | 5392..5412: 0.04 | 12.7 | 12.8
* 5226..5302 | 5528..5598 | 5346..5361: -0.11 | 12.6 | 12.5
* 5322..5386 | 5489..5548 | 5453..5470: 0.10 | 12.8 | 13.1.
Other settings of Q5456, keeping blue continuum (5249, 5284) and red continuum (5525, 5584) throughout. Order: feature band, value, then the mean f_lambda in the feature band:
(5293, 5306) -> 0.04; 12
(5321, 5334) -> -0.04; 13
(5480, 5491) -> 0.03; 12.2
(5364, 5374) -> 0.00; 12.6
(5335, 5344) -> 0.09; 11.5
